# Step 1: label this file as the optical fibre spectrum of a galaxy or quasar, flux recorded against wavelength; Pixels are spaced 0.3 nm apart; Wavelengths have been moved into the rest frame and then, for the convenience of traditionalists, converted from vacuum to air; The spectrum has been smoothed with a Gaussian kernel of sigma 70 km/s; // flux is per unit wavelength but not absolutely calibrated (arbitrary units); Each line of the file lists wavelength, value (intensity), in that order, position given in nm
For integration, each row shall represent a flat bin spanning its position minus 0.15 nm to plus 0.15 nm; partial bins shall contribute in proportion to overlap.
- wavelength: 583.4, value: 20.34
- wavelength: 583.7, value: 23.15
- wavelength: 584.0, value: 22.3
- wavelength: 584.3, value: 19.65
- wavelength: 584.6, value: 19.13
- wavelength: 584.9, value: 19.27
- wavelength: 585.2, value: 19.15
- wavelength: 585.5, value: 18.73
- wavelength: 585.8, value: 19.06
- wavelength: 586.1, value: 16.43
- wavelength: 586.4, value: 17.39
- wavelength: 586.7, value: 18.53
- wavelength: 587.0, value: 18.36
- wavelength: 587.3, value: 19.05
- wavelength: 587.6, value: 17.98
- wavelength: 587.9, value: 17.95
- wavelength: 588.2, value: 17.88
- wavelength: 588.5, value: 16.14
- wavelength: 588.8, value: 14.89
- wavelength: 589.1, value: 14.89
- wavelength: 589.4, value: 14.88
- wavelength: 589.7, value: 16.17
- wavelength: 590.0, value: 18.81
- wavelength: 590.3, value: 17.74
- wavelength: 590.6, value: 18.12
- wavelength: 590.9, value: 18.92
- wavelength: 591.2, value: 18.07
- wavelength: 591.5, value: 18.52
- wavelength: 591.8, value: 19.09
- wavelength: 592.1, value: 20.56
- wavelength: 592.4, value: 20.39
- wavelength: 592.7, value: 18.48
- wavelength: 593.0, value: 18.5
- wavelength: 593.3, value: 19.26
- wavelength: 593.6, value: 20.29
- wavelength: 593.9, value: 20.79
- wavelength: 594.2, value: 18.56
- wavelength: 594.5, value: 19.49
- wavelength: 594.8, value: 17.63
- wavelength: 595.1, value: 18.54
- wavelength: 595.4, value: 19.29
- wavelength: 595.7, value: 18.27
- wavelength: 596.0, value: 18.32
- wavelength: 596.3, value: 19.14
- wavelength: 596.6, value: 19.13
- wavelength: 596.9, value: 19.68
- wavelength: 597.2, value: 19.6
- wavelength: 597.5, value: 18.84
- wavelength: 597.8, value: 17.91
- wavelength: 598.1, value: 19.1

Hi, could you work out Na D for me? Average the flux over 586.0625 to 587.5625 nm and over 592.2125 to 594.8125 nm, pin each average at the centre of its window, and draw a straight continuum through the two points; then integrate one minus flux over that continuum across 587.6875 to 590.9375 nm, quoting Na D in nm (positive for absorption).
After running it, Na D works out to 0.291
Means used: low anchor 18.1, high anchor 19.4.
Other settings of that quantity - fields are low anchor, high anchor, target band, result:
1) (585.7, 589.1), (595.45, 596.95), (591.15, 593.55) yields -0.12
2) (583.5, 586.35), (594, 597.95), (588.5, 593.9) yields 0.29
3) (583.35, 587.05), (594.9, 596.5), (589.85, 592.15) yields 0.04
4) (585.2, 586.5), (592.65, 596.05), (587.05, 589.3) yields 0.16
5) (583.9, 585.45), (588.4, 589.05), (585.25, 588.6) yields -0.14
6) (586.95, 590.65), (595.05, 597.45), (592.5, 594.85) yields -0.11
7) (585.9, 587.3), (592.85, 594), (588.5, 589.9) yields 0.24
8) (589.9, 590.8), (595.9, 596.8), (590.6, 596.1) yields -0.13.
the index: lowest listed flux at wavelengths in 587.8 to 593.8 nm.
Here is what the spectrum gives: 14.88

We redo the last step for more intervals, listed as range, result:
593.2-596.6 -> 17.63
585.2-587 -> 16.43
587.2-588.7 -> 16.14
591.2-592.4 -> 18.07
